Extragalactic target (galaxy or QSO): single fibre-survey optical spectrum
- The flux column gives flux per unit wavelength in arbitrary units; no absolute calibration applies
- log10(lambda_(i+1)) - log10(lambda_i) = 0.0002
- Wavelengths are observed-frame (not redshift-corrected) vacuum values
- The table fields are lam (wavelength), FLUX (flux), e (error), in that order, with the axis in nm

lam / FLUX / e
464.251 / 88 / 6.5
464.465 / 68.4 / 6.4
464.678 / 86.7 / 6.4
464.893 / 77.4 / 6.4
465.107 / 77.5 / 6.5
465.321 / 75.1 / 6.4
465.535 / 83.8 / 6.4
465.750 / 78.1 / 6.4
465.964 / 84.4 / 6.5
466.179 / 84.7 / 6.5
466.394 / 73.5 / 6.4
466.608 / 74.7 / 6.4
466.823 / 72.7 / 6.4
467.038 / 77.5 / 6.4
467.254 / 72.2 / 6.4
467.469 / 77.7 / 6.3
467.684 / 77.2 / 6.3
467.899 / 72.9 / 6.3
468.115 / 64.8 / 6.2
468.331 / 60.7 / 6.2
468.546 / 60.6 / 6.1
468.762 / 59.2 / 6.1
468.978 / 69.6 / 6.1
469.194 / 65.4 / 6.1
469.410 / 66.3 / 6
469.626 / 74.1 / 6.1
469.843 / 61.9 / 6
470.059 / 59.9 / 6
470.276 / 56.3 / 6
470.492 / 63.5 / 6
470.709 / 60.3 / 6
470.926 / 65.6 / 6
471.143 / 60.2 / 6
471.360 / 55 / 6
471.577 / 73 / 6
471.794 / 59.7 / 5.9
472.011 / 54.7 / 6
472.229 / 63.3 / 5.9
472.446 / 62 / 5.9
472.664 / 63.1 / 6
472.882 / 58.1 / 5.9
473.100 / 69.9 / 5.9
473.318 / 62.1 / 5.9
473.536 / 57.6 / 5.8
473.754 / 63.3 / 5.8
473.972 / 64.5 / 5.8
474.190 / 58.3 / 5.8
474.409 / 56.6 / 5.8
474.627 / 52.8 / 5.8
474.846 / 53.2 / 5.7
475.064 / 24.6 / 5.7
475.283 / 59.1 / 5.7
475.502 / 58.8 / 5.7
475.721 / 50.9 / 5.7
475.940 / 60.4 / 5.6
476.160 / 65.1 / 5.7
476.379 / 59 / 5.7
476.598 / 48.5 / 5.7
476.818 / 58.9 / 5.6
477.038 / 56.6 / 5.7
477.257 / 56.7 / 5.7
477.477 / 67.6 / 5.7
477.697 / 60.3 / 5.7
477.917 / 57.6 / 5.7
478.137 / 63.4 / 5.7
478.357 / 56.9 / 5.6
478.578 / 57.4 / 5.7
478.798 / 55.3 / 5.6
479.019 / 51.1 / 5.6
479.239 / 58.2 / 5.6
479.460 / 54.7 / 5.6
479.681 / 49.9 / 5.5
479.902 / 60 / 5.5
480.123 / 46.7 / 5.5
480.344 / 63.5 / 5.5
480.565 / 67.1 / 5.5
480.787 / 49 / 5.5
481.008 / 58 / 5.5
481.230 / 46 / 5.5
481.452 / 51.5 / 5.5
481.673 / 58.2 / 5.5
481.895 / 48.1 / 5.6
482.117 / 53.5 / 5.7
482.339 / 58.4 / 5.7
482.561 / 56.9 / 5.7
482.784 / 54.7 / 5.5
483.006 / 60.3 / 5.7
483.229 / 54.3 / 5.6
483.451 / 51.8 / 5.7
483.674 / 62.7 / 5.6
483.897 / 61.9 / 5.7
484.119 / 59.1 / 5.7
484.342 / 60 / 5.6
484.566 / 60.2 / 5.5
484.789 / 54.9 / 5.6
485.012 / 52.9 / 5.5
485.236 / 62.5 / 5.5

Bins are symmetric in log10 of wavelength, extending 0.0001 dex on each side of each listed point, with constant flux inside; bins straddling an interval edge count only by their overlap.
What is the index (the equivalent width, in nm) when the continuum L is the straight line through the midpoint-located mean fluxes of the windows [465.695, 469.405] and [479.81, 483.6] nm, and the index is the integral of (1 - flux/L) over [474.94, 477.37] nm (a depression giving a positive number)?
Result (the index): 0.29 nm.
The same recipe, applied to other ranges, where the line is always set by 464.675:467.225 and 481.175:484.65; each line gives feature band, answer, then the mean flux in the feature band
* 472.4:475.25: 0.45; 57.3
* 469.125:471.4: 0.31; 62.8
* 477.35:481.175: 0.23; 57.3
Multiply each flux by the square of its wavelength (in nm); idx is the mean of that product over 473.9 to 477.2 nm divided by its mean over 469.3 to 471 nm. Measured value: 0.89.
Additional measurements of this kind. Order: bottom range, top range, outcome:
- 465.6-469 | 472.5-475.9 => 0.81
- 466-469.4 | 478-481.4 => 0.83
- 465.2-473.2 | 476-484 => 0.87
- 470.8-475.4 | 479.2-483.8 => 0.97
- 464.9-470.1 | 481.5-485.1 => 0.84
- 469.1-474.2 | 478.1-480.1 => 0.92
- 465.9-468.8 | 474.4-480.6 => 0.81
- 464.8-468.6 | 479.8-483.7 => 0.79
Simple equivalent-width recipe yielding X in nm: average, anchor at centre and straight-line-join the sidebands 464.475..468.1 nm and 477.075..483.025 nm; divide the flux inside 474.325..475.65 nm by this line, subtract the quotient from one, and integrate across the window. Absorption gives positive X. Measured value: 0.27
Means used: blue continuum 77.3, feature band 50.8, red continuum 56.3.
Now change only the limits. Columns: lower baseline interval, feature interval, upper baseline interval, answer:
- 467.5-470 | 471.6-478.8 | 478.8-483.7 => 0.290 nm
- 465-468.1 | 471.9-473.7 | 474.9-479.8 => 0.093 nm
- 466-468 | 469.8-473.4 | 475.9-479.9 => 0.350 nm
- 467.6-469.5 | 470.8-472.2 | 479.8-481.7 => 0.046 nm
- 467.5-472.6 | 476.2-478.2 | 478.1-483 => -0.026 nm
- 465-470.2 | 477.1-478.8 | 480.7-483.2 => -0.016 nm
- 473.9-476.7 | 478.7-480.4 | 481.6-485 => 0.036 nm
